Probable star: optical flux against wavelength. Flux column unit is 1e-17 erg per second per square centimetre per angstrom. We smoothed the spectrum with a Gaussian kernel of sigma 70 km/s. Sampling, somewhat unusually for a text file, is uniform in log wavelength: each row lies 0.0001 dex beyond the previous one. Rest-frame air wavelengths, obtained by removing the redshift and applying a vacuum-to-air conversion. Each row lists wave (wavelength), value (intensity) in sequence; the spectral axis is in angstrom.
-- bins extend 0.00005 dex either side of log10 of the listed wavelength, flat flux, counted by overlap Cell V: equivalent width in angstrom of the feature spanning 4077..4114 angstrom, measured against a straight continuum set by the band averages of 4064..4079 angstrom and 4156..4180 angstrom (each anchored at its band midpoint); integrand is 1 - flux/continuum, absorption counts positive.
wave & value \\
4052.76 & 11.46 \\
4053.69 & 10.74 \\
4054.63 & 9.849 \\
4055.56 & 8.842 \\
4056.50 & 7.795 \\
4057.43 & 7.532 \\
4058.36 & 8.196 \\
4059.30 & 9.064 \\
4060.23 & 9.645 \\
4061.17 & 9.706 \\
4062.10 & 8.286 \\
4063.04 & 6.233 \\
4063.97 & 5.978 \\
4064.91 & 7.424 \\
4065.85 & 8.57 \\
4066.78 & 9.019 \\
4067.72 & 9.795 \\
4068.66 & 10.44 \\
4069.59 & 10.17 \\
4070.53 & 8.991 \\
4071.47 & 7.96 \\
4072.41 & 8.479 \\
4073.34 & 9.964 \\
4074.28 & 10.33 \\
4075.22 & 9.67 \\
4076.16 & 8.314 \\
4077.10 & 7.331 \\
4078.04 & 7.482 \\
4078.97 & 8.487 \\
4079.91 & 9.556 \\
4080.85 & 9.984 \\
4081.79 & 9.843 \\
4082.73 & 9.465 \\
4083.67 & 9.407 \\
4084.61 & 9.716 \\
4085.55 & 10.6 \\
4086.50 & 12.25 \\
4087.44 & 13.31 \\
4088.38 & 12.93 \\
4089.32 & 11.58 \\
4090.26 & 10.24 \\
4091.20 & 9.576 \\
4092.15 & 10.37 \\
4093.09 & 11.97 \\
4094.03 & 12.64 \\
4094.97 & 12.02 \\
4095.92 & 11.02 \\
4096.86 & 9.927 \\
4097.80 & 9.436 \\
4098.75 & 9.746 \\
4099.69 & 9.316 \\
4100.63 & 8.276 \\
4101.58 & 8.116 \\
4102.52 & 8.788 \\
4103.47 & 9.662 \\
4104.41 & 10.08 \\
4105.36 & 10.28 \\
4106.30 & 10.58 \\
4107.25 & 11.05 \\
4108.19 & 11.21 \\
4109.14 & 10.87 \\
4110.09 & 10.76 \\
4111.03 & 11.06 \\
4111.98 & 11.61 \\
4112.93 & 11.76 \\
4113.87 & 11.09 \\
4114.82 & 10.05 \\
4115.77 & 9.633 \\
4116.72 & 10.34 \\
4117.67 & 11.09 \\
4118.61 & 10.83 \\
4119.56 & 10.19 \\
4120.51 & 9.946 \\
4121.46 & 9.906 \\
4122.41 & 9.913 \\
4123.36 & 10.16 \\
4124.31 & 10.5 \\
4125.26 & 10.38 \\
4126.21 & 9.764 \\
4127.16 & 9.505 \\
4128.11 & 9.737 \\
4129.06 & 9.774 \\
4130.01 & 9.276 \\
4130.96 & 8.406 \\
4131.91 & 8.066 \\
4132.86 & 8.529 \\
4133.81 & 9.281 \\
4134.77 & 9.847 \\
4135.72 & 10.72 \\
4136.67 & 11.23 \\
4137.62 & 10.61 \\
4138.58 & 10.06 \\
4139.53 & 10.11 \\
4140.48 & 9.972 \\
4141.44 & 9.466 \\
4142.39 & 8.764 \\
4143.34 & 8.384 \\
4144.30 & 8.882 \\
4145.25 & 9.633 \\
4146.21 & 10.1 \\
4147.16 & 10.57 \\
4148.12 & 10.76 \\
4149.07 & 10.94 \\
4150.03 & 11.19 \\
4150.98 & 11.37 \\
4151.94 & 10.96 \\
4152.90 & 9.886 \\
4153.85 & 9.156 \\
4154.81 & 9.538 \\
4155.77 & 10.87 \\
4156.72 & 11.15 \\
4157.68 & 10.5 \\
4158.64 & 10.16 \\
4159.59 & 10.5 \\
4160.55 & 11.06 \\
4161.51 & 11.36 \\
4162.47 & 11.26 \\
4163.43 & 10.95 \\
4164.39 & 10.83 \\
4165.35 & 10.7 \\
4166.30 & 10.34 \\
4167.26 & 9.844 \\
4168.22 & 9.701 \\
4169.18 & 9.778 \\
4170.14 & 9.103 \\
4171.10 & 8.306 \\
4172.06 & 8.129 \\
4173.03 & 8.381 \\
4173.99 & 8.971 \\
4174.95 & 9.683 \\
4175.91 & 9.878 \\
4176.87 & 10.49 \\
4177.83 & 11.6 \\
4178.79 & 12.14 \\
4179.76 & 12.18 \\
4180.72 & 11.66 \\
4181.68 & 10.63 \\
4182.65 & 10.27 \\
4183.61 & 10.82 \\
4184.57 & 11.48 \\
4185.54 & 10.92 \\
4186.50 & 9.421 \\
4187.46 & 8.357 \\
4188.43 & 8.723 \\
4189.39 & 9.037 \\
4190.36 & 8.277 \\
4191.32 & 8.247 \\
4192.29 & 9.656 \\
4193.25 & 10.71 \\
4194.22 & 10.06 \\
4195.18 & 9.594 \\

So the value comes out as -4.7 angstrom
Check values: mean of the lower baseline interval 8.83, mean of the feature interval 10.4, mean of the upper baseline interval 10.3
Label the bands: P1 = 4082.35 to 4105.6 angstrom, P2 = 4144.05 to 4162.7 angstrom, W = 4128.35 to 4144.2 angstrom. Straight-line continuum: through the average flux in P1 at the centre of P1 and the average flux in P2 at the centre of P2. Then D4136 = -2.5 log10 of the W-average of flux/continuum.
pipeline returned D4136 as 0.10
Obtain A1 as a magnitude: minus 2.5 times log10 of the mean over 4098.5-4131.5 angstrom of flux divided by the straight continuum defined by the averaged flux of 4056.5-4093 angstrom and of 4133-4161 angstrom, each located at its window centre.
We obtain -0.03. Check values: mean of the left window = 9.38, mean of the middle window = 10.1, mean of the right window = 10.2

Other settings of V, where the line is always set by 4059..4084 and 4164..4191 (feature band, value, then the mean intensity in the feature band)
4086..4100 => -3.1 angstrom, 11.1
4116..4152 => -1.7 angstrom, 9.96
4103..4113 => -1.6 angstrom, 10.8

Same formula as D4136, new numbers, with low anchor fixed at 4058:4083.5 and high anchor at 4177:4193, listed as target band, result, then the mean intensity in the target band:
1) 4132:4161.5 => -0.04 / 10.1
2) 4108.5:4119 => -0.16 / 10.8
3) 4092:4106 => -0.11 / 10.1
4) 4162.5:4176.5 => 0.04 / 9.67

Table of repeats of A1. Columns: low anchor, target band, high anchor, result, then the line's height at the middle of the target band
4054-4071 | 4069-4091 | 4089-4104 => -0.044 mag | 9.43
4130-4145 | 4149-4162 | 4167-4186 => -0.084 mag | 9.81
